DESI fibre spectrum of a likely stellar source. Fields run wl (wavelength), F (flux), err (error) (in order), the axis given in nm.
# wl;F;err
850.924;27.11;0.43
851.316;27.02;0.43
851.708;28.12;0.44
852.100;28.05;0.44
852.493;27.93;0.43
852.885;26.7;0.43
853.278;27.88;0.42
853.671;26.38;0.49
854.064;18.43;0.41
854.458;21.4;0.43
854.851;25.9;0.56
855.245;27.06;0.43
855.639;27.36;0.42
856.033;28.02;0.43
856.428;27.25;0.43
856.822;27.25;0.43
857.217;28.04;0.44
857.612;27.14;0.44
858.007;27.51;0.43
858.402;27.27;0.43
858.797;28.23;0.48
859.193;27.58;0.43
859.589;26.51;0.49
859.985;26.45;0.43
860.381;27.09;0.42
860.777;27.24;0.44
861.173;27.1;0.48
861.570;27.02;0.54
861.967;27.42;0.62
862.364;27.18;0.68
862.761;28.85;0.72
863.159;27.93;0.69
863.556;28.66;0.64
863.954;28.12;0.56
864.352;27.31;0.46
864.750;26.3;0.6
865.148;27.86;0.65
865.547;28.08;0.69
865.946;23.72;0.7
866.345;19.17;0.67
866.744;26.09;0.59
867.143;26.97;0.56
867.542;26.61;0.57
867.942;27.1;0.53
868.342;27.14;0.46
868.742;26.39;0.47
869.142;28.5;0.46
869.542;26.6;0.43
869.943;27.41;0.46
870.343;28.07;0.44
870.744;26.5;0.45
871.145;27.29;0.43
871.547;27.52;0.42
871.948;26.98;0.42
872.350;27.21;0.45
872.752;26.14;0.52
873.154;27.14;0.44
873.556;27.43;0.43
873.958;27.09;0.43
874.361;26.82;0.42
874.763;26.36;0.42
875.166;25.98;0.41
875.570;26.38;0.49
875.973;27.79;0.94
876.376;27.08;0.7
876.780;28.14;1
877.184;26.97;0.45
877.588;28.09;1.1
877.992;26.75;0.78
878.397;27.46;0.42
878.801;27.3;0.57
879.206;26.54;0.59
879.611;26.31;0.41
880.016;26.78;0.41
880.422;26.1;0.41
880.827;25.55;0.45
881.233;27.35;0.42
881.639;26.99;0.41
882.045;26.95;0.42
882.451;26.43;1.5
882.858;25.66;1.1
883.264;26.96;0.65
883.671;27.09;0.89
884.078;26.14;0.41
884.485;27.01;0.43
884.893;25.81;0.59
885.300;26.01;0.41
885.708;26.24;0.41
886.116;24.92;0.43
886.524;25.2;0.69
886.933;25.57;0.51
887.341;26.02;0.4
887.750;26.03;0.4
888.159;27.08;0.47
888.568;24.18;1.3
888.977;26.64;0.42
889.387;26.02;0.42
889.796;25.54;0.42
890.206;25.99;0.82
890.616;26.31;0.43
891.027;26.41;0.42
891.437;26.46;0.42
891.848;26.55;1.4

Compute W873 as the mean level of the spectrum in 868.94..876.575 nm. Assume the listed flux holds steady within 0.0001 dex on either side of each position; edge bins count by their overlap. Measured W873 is 27.1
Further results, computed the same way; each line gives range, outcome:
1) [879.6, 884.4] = 26.5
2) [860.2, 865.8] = 27.5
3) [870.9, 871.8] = 27.3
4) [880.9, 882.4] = 26.9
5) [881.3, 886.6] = 26.3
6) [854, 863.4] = 26.8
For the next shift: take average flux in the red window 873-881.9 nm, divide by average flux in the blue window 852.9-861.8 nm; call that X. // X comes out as 1.0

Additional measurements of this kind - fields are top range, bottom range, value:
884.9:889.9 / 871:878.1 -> 0.95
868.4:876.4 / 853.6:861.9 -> 1.02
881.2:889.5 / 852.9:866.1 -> 0.98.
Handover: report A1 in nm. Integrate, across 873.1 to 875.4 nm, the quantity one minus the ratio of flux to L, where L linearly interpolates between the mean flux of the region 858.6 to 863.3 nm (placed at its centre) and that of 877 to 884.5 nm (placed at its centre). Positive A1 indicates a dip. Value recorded 0.02 nm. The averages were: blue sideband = 27.4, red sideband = 26.8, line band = 26.8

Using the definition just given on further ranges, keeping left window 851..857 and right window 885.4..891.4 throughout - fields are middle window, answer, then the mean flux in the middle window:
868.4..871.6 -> -0.14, 27.3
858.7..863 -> -0.18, 27.3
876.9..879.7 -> -0.12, 27.1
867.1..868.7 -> -0.05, 26.9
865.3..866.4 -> 0.07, 24.4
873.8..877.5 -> -0.13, 27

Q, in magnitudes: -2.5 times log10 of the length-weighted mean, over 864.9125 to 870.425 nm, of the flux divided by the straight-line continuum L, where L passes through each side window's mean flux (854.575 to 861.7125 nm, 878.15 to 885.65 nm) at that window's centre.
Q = 0.02 mag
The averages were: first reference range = 27.2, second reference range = 26.6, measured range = 26.4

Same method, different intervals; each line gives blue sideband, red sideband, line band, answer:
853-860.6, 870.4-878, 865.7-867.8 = 0.09 mag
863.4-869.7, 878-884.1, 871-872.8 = -0.02 mag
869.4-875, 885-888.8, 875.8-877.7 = -0.04 mag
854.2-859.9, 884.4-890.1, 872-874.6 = -0.03 mag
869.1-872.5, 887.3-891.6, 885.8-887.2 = 0.04 mag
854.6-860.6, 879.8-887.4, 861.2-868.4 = 0.01 mag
